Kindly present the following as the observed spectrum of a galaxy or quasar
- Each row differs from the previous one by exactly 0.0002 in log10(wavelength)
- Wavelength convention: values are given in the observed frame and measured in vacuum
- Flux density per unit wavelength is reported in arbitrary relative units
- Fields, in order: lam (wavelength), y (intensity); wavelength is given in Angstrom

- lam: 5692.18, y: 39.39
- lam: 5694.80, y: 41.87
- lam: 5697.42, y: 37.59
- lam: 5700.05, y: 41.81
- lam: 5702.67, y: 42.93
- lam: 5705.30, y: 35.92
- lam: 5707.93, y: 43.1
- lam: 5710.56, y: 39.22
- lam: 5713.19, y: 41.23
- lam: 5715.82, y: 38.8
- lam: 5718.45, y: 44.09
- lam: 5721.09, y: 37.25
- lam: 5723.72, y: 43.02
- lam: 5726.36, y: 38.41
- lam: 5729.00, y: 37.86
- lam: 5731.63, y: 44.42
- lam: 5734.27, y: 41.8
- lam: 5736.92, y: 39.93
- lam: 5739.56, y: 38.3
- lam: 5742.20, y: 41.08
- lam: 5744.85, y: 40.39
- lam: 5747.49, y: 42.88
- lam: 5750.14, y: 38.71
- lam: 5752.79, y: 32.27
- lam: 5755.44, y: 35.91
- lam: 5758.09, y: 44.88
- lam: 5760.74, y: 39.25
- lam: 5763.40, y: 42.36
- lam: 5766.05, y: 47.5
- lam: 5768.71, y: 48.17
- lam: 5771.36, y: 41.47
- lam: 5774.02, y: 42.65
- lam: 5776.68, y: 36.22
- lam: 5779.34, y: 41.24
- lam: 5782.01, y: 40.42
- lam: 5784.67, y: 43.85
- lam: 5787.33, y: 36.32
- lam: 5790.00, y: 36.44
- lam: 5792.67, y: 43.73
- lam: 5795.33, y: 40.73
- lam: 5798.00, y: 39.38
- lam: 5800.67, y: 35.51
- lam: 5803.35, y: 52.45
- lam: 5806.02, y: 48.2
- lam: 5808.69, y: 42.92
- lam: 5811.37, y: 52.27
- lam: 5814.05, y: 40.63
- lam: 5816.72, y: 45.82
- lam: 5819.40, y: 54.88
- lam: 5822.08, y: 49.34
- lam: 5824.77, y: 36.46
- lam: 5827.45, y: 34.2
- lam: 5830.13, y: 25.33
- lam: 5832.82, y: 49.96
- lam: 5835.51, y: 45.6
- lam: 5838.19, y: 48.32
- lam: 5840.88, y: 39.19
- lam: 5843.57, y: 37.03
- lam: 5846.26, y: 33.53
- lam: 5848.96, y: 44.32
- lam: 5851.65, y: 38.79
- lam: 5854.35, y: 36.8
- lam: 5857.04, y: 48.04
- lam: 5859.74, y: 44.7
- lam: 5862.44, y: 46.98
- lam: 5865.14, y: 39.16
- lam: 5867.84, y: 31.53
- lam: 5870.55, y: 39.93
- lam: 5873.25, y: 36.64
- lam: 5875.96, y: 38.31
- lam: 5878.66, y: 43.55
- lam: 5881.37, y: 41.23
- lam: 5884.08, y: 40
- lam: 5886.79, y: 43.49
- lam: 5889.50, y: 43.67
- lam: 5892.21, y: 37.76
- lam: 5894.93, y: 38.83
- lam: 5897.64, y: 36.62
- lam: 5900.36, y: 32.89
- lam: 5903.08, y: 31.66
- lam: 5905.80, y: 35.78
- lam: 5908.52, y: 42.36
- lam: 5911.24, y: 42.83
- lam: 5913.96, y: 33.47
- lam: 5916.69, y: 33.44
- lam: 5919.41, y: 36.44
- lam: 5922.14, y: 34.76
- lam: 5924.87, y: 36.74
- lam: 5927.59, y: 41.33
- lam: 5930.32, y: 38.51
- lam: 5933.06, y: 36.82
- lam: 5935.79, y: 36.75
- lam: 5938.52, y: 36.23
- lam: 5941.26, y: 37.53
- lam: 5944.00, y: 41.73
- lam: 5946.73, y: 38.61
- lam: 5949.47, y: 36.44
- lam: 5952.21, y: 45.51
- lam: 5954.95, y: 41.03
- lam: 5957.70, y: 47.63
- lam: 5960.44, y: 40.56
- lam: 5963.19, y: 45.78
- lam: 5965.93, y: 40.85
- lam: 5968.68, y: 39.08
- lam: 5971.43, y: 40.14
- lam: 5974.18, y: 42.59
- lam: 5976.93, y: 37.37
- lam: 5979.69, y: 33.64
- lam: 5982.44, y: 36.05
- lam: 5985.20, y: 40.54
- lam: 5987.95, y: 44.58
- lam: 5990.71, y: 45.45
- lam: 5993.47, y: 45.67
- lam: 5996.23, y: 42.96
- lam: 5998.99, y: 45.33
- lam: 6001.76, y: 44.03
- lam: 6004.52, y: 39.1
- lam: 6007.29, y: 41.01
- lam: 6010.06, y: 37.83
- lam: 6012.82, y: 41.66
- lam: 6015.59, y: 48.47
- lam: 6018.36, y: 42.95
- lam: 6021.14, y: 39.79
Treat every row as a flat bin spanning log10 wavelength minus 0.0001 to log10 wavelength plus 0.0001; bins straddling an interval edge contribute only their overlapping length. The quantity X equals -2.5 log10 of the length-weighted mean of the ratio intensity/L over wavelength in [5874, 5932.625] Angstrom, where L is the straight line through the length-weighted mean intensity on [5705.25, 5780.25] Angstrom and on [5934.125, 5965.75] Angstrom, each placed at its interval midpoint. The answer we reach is 0.07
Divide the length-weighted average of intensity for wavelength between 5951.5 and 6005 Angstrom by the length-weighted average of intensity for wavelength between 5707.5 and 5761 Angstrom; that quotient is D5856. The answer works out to 1.0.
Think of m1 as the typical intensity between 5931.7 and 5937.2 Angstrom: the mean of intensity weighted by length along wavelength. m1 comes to 36.8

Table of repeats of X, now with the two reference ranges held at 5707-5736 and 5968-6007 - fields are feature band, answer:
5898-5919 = 0.14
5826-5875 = 0.03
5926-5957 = 0.05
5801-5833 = -0.08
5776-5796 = 0.02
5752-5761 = 0.07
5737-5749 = 0.01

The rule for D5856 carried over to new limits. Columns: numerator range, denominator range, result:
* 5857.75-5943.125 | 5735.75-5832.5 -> 0.93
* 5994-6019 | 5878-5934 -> 1.12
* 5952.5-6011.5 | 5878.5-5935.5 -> 1.09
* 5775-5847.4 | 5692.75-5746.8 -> 1.03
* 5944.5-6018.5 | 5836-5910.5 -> 1.05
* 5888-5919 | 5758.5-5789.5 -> 0.89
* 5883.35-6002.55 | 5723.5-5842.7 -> 0.95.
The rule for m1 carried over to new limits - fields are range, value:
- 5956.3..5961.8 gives 44.1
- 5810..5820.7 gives 48.4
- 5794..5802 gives 38.6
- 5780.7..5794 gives 40.2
